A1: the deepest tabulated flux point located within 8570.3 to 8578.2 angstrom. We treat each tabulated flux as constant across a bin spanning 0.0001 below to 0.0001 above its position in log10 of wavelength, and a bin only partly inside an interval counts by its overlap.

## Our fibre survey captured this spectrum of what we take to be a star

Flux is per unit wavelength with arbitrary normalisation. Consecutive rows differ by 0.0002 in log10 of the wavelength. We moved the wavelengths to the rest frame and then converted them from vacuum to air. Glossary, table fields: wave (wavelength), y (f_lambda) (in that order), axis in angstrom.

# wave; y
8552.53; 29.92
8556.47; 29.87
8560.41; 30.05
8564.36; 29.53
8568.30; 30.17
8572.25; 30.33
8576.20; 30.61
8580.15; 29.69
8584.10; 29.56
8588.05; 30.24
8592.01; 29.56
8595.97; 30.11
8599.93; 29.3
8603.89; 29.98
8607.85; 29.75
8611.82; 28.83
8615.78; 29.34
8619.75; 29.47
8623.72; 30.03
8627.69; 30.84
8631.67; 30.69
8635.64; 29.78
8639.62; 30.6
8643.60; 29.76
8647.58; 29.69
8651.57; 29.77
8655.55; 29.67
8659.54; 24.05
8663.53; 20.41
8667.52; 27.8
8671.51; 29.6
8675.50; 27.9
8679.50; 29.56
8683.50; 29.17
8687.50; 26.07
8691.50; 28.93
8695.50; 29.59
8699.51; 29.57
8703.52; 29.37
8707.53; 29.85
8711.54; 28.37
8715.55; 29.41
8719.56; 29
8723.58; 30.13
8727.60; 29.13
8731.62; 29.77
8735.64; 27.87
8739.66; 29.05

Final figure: 30.33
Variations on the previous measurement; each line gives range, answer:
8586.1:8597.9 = 29.56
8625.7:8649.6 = 29.69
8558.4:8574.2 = 29.53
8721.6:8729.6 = 29.13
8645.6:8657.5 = 29.67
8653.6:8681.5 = 20.41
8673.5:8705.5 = 26.07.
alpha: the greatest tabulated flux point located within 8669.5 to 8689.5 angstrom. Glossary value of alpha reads 29.6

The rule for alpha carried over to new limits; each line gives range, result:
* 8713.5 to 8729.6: 30.13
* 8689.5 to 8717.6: 29.85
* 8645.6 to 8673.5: 29.77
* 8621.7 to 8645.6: 30.84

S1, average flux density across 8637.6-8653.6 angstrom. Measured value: 29.9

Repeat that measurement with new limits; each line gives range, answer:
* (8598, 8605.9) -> 29.7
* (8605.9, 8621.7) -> 29.3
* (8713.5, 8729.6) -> 29.4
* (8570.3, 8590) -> 30.1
